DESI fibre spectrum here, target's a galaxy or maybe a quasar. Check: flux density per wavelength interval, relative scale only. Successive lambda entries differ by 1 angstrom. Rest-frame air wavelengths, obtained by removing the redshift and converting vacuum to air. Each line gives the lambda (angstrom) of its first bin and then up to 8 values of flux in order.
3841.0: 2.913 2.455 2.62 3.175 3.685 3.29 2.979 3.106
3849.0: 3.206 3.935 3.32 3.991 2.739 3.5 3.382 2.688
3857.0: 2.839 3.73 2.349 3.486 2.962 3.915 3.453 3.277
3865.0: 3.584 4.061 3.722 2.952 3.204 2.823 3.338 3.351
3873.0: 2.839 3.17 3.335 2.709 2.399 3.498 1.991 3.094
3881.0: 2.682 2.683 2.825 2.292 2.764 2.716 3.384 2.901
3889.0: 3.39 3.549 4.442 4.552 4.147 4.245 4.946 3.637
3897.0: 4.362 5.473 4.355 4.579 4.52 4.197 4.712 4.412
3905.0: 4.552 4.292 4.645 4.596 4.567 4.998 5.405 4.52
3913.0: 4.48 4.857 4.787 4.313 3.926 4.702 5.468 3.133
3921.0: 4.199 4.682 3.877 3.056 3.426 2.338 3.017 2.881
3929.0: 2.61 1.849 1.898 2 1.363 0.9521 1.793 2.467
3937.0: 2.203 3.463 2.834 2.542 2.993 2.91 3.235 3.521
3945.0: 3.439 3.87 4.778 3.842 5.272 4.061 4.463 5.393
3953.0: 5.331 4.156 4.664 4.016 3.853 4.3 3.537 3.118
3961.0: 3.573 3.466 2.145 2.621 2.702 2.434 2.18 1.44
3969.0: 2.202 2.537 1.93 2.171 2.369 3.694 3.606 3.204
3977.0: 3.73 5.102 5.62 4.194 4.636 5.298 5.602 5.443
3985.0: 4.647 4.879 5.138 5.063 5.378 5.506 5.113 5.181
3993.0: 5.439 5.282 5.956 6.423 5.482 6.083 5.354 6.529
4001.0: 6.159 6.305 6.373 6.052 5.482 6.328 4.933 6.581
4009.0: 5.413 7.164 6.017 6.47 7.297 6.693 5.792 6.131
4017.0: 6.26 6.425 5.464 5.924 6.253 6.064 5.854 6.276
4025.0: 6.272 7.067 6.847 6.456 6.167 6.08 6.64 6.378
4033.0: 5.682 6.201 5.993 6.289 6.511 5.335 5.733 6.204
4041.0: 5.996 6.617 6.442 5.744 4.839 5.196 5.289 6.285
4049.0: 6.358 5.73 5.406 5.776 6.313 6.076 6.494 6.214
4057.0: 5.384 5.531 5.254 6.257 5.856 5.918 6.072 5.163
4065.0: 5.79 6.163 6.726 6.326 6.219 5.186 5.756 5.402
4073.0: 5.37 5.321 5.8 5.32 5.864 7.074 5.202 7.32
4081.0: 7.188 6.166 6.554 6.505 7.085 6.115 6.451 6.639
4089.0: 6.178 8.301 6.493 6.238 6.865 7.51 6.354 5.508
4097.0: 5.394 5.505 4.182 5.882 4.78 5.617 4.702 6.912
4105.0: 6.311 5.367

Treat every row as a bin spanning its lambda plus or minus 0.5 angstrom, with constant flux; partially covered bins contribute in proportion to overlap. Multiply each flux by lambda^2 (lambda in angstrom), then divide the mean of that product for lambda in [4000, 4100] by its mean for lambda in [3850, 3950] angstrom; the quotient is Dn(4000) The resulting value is 1.87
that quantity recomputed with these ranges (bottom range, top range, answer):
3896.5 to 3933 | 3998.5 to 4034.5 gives 1.63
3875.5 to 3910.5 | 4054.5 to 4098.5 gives 1.77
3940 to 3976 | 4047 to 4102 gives 1.88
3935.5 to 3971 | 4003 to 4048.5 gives 1.87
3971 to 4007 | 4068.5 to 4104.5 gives 1.26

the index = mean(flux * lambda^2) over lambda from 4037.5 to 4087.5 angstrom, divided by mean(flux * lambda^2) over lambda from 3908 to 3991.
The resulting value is 1.7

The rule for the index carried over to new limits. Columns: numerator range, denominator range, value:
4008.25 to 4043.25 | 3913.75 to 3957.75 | 1.86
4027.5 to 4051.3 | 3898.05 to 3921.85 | 1.40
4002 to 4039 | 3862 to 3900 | 1.94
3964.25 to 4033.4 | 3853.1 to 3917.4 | 1.50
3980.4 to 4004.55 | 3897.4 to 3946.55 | 1.58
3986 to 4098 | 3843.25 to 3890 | 2.10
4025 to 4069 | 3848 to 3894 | 2.03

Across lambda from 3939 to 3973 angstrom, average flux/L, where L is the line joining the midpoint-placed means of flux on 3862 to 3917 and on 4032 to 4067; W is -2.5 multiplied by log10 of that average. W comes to 0.34 mag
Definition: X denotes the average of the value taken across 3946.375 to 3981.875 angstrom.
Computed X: 3.63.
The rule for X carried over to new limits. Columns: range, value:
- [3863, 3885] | 3.04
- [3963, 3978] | 2.7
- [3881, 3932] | 3.89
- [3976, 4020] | 5.66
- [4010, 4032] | 6.33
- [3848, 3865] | 3.3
